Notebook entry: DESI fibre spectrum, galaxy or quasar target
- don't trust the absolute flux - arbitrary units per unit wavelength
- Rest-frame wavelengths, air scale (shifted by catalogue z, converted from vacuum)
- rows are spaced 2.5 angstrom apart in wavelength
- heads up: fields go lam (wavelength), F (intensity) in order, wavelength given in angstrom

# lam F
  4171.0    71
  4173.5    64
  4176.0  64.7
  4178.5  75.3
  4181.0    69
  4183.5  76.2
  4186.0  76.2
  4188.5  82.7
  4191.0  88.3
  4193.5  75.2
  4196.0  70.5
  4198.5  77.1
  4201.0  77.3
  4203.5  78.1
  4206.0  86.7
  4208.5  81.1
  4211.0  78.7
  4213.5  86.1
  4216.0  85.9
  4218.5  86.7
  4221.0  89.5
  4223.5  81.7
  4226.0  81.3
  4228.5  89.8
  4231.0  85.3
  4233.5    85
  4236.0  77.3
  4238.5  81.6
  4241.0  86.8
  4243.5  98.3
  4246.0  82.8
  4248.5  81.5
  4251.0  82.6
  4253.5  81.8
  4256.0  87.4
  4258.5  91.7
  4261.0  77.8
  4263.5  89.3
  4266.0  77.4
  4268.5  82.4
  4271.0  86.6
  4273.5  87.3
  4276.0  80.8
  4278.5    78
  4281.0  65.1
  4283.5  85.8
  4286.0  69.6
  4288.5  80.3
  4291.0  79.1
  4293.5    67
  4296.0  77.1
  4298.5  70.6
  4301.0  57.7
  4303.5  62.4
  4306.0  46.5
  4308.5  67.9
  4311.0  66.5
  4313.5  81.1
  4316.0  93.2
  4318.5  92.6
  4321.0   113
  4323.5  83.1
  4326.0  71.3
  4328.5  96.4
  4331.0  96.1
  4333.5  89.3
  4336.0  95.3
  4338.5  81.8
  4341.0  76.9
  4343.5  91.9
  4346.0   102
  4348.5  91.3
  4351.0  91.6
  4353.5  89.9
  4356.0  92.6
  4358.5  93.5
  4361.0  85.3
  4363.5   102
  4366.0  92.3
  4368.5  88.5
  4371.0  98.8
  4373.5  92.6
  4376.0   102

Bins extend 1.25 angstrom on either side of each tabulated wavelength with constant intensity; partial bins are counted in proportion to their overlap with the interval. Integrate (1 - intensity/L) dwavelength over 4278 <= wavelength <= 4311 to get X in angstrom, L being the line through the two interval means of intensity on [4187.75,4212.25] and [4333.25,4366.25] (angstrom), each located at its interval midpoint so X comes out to 6.6 angstrom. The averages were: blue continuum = 79.5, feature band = 69.5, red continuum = 91.1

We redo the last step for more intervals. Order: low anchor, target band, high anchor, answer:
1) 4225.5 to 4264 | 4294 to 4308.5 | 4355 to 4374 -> 4.1 angstrom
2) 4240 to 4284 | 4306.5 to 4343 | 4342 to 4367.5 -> 1.9 angstrom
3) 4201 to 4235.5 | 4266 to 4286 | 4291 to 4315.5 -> -1.9 angstrom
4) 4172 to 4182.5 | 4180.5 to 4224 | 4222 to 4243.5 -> -2.8 angstrom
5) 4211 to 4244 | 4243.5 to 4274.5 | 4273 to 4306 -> -2.3 angstrom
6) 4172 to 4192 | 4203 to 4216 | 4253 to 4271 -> -0.8 angstrom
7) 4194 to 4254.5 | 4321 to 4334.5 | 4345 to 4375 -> 0.2 angstrom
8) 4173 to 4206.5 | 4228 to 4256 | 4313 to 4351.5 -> -1.2 angstrom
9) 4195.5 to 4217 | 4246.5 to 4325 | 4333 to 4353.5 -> 6.5 angstrom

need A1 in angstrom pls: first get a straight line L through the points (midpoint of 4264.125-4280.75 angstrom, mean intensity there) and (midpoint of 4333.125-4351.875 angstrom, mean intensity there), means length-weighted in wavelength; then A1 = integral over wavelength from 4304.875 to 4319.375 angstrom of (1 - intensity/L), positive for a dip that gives 2.0 angstrom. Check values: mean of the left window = 81.3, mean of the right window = 90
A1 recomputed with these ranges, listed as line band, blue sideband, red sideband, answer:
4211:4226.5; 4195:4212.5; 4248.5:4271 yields -0.9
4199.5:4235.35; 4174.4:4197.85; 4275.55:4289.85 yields -3.8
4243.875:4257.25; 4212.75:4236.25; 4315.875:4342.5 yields 0.3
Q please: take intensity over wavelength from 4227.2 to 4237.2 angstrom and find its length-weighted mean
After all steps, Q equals 84.4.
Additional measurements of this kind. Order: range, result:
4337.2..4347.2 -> 88.1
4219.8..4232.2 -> 85.5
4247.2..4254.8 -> 82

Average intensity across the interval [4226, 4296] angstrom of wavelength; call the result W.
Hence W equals 82.1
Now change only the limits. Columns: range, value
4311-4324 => 90.6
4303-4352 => 84.8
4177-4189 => 75.2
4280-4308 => 69.2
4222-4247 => 85.1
